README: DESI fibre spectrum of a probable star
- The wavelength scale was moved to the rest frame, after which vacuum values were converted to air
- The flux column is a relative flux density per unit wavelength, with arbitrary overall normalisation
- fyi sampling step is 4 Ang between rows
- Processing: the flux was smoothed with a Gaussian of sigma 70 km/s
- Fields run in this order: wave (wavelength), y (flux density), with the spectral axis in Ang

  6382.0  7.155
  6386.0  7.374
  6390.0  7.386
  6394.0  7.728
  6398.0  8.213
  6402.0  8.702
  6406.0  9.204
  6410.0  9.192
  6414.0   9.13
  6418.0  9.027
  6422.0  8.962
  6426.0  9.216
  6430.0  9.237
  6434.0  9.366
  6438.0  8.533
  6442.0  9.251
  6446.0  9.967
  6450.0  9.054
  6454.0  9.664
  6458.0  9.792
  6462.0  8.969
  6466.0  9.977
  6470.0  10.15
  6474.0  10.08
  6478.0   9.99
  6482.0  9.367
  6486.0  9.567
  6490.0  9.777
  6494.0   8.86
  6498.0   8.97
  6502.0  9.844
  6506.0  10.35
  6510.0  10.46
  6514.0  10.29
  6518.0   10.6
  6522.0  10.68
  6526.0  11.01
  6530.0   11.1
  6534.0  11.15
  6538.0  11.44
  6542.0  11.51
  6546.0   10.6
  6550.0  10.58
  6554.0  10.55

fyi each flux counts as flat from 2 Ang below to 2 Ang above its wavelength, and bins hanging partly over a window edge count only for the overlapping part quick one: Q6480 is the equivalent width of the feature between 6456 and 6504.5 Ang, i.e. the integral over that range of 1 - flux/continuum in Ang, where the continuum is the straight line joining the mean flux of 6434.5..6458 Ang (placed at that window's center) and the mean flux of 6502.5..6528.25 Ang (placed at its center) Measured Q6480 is 1.5 Ang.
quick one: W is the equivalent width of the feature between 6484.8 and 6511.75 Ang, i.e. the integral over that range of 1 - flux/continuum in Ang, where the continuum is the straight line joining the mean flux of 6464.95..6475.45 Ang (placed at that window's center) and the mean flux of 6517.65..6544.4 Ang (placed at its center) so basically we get 2.2 Ang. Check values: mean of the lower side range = 10.1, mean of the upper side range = 11.1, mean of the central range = 9.69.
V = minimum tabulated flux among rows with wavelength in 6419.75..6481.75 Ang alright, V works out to 8.533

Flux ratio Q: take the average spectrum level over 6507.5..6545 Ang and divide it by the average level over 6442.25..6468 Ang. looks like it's 1.1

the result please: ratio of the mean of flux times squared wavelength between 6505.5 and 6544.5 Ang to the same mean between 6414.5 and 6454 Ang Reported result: 1.2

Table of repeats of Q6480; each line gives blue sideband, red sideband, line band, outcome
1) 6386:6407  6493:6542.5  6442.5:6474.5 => -1.2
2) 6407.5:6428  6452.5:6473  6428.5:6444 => 0.4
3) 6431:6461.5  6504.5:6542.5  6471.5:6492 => 0.5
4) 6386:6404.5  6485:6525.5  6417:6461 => -2.5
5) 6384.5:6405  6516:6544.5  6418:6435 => -0.9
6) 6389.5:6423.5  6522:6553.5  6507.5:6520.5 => 0.2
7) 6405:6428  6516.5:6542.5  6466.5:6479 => 0.0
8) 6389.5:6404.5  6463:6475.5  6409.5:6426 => -0.8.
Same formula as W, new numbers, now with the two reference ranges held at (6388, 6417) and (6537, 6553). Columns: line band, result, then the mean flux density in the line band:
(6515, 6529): -0.23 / 10.8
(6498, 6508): 0.37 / 9.87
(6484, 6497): 0.87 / 9.37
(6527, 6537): -0.36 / 11.1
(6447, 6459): -0.16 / 9.52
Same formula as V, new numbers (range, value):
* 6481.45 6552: 8.86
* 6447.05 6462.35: 8.969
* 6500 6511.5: 9.844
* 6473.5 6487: 9.367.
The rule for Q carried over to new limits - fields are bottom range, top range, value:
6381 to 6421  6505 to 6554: 1.29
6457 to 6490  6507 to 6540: 1.11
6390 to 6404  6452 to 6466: 1.18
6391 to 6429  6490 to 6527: 1.15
